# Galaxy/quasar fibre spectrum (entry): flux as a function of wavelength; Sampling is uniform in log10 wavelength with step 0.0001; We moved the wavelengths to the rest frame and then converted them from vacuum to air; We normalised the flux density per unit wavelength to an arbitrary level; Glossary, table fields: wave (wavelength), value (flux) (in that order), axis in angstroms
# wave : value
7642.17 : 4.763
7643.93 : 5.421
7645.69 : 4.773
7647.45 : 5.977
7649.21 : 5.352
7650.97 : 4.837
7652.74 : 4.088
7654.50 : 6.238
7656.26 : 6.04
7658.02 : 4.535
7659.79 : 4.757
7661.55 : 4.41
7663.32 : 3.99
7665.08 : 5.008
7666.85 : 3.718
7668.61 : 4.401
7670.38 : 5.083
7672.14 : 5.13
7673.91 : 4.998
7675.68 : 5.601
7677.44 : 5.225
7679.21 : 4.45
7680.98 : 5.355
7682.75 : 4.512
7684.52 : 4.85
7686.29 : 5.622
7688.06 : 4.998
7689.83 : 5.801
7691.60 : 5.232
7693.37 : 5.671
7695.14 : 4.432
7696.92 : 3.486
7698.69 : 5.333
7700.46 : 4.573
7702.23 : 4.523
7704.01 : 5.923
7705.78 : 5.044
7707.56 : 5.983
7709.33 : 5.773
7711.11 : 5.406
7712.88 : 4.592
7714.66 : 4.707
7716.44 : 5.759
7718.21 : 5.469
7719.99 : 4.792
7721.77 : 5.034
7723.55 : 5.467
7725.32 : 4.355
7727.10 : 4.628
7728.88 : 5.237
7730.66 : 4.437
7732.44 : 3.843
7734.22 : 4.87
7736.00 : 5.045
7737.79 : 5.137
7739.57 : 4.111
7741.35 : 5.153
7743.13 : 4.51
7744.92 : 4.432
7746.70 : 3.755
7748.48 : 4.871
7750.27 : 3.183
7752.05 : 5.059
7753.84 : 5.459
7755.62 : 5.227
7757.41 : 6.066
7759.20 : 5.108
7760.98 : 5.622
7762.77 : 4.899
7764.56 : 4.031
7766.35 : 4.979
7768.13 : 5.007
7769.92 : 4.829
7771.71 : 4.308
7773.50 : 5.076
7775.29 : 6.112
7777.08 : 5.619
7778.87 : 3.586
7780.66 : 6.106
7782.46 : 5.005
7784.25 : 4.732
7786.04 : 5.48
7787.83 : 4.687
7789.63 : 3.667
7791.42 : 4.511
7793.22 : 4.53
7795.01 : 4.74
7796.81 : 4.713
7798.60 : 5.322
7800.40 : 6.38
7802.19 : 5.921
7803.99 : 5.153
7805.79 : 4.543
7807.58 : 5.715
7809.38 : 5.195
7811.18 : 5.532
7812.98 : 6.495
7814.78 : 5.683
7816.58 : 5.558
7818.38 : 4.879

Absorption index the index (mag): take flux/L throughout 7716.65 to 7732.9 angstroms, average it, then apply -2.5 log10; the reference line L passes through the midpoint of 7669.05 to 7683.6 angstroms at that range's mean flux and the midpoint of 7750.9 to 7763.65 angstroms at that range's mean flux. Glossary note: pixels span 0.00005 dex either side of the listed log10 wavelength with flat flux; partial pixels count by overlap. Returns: 0.07 mag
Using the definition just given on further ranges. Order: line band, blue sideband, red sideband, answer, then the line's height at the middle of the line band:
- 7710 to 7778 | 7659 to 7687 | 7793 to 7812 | 0.04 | 5.07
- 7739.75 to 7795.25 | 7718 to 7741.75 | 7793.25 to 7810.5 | 0.04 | 5.04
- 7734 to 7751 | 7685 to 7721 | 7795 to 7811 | 0.16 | 5.23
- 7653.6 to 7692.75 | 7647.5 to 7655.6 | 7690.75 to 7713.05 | 0.04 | 5.18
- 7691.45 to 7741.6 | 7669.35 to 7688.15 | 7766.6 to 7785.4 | 0.02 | 5.06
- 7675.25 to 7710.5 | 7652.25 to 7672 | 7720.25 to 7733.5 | -0.08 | 4.75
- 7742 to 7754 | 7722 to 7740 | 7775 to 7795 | 0.09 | 4.78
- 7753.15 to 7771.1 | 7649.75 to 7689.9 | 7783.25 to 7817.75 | 0.00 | 5.11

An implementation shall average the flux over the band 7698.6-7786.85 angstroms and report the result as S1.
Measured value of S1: 4.96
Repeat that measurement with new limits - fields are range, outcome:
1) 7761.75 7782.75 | 4.96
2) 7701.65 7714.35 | 5.31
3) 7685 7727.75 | 5.11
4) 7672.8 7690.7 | 5.14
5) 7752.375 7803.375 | 5.06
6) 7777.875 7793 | 4.72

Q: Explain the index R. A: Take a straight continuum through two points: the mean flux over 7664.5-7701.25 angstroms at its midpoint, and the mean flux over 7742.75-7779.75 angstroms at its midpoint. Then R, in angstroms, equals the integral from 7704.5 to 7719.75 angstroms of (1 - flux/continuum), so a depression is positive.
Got -1.4 angstroms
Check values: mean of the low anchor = 4.93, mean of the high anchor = 4.85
